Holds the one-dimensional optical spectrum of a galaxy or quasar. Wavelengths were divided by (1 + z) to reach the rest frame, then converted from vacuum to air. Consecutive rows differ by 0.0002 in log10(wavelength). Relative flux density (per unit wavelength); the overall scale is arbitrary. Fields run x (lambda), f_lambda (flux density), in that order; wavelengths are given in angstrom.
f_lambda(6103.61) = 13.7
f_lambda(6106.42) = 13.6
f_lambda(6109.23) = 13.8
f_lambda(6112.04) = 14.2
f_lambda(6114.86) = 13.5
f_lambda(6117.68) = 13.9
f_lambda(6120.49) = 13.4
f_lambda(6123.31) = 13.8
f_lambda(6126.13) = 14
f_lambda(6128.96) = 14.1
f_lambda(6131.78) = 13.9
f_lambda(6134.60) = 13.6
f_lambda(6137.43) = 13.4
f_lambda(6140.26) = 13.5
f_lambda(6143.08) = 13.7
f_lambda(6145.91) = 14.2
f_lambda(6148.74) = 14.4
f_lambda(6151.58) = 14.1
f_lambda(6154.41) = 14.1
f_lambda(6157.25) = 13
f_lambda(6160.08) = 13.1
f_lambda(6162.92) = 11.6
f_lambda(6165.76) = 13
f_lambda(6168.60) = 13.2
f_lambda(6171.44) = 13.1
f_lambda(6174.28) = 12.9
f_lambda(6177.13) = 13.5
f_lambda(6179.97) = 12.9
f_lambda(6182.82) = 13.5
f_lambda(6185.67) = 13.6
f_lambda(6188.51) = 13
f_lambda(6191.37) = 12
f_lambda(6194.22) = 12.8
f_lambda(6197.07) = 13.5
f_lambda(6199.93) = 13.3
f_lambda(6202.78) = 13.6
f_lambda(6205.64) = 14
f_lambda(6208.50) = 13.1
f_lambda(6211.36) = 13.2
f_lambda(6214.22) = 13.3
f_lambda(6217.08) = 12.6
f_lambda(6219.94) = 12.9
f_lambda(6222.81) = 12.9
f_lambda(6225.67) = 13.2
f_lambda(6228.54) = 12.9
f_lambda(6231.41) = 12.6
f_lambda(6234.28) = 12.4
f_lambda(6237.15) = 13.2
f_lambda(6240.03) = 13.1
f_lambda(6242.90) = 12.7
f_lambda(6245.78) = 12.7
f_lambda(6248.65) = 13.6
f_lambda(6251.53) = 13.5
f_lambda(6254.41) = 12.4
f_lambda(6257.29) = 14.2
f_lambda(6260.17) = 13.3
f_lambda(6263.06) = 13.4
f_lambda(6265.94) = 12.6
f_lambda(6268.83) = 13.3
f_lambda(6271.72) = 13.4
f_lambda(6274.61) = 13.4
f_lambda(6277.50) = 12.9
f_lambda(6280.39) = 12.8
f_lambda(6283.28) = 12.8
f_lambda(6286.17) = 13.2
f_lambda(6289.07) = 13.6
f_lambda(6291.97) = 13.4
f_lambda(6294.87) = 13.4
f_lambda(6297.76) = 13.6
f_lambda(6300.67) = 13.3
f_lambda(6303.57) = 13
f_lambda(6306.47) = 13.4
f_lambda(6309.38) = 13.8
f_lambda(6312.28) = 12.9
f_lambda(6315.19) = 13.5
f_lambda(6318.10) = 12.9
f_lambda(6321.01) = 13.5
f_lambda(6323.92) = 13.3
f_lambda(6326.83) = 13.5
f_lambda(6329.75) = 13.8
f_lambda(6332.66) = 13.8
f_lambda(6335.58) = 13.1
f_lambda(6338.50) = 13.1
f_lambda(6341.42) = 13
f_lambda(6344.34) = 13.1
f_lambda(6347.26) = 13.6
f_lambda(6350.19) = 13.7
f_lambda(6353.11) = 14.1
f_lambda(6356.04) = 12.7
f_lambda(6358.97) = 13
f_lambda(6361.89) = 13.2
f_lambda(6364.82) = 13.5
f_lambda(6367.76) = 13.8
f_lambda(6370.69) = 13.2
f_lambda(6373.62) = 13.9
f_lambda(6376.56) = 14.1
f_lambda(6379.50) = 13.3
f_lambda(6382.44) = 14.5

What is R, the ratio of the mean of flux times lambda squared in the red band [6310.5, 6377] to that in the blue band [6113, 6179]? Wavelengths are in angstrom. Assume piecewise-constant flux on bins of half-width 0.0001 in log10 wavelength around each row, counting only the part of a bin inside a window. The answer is 1.1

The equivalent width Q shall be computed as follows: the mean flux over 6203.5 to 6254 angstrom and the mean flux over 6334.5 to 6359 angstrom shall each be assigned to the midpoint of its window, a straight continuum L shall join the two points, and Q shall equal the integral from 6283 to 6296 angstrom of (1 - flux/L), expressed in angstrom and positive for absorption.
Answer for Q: -0.2 angstrom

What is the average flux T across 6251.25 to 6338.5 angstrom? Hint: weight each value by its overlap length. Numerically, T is 13.3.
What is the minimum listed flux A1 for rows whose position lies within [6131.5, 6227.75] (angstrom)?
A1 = 11.6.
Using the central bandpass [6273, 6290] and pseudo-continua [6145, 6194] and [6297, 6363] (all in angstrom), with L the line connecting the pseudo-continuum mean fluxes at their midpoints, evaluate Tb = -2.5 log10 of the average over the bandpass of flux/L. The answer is 0.02 mag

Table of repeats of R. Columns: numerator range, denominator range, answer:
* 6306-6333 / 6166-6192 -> 1.07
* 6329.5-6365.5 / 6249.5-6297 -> 1.03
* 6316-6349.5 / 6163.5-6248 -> 1.07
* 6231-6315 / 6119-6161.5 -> 1.00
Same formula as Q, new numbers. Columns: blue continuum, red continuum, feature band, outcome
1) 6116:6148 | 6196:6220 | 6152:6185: 1.0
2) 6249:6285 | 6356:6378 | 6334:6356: 0.1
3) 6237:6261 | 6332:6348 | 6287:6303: -0.3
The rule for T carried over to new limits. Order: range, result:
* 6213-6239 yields 12.9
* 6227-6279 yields 13.1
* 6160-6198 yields 13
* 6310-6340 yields 13.4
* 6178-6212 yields 13.2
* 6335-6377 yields 13.4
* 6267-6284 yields 13.1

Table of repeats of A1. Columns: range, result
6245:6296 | 12.4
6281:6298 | 12.8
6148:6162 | 13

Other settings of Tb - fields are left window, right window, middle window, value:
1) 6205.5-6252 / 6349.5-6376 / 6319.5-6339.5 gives -0.01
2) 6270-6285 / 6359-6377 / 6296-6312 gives -0.01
